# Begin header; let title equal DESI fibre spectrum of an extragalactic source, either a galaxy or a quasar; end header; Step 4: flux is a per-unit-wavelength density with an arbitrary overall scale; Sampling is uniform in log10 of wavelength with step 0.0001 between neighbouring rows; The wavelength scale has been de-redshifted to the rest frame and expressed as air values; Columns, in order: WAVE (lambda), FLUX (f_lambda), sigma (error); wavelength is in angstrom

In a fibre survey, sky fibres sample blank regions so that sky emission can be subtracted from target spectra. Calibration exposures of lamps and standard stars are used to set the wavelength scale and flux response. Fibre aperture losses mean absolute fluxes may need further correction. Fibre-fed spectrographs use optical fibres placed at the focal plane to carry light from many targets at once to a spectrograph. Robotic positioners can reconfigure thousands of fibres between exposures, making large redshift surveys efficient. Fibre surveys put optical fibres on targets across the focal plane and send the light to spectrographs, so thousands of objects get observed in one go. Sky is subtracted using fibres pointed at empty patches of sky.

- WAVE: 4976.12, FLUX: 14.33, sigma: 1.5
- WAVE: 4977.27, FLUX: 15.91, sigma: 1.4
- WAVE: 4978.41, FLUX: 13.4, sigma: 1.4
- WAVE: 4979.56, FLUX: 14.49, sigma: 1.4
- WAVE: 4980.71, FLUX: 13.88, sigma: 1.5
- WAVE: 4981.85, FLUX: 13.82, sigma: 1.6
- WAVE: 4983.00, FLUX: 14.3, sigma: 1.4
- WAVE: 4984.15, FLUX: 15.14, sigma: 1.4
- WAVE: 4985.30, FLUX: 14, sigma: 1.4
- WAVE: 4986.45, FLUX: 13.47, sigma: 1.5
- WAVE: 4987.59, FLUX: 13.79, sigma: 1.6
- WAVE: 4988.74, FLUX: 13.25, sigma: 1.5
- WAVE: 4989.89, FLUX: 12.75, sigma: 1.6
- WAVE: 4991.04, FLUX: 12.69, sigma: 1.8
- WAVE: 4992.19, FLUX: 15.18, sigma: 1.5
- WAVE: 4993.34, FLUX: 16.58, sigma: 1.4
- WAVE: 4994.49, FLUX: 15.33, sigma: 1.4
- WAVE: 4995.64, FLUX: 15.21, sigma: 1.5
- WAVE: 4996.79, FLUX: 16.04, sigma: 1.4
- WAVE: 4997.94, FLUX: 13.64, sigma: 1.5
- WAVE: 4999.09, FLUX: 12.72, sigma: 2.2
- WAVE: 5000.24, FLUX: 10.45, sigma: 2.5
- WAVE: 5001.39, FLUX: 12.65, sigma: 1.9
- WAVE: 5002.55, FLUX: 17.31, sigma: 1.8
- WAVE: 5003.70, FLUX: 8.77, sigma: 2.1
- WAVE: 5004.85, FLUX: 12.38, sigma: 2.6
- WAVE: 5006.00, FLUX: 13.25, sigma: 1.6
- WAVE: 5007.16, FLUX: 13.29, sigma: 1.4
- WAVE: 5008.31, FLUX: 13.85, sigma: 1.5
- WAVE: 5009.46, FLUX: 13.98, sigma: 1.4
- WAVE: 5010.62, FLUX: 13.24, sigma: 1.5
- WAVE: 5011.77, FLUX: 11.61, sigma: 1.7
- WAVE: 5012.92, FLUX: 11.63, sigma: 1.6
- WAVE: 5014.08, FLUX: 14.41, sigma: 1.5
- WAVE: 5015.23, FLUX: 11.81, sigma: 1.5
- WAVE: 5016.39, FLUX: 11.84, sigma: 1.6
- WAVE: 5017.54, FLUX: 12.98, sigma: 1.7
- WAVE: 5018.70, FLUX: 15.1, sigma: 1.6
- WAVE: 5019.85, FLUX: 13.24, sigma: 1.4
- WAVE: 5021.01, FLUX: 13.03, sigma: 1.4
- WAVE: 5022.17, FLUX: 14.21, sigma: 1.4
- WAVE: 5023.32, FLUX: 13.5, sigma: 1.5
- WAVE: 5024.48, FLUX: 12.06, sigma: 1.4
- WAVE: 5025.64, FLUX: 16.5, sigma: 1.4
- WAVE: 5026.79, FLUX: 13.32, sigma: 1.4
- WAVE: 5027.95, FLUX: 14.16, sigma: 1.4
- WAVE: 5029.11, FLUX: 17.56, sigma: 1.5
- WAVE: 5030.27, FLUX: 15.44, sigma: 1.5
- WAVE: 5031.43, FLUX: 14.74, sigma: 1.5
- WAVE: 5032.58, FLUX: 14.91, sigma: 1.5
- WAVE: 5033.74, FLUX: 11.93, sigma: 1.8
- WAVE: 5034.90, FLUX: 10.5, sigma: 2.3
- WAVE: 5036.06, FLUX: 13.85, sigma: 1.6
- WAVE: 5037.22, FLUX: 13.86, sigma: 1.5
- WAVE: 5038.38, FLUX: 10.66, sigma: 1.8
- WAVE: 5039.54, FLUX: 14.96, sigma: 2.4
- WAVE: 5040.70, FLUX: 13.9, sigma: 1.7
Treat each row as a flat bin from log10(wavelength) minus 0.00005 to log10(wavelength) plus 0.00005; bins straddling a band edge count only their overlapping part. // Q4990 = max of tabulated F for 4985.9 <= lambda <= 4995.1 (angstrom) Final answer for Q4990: 16.58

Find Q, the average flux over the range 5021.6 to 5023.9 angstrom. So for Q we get 13.9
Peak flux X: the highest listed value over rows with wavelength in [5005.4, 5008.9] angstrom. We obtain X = 13.85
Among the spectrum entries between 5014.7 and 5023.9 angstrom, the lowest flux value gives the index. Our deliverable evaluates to 11.81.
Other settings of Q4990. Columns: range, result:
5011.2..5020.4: 15.1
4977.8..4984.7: 15.14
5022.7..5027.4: 16.5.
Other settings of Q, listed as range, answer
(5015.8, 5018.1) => 12.4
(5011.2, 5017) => 12.3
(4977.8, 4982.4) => 13.9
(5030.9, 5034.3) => 13.9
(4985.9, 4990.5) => 13.3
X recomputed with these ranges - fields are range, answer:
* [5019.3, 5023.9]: 14.21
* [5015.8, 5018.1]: 12.98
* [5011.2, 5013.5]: 11.63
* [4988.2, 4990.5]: 13.25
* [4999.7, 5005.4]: 17.31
